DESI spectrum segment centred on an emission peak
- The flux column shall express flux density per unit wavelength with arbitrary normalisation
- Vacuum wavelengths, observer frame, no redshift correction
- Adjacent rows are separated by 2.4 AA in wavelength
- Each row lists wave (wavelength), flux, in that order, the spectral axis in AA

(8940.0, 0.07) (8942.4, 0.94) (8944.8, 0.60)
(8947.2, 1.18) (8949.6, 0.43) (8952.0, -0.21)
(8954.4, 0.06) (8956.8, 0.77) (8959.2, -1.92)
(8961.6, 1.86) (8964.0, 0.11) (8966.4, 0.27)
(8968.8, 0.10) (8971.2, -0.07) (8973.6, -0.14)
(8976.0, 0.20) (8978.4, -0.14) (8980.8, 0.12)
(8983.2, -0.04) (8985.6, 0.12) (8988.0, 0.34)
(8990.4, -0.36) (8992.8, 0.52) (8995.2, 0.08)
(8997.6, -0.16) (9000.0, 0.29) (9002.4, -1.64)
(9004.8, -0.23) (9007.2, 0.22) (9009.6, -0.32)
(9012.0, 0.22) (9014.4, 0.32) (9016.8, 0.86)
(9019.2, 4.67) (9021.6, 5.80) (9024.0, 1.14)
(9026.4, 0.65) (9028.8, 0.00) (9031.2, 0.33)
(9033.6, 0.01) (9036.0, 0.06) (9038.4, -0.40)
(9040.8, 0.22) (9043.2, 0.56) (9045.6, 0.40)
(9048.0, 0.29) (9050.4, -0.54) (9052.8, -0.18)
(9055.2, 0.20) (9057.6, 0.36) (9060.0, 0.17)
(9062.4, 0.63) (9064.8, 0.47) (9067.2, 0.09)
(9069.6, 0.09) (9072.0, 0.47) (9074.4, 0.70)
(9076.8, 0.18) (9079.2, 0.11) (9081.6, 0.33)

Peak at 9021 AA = [O III]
